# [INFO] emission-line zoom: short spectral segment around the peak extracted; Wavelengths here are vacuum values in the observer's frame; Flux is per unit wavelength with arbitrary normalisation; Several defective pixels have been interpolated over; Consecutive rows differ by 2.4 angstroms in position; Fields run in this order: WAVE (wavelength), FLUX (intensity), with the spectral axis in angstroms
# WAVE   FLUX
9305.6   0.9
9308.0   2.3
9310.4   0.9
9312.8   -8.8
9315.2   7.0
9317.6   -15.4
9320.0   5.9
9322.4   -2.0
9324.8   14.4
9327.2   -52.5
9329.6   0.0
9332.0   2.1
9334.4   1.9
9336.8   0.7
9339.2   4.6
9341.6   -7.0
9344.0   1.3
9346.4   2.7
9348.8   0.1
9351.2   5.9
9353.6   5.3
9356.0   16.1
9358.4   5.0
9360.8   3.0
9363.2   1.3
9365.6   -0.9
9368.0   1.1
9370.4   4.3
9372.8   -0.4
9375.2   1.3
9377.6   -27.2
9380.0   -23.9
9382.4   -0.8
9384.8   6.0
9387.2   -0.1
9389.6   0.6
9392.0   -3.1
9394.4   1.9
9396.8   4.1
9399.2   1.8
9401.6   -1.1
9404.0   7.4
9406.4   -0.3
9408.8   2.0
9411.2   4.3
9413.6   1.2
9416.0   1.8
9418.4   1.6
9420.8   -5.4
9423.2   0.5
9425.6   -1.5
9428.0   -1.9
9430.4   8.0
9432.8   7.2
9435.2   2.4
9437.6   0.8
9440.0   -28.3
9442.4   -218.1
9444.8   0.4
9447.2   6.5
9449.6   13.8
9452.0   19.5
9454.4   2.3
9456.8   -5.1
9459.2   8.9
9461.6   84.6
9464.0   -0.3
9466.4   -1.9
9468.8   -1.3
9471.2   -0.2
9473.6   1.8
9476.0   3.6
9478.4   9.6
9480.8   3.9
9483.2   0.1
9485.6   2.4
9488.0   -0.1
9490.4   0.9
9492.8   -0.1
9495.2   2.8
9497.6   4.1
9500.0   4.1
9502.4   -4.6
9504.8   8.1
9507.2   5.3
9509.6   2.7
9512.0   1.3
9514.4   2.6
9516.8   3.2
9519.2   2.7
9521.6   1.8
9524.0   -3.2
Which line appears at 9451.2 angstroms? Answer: H-beta 4861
